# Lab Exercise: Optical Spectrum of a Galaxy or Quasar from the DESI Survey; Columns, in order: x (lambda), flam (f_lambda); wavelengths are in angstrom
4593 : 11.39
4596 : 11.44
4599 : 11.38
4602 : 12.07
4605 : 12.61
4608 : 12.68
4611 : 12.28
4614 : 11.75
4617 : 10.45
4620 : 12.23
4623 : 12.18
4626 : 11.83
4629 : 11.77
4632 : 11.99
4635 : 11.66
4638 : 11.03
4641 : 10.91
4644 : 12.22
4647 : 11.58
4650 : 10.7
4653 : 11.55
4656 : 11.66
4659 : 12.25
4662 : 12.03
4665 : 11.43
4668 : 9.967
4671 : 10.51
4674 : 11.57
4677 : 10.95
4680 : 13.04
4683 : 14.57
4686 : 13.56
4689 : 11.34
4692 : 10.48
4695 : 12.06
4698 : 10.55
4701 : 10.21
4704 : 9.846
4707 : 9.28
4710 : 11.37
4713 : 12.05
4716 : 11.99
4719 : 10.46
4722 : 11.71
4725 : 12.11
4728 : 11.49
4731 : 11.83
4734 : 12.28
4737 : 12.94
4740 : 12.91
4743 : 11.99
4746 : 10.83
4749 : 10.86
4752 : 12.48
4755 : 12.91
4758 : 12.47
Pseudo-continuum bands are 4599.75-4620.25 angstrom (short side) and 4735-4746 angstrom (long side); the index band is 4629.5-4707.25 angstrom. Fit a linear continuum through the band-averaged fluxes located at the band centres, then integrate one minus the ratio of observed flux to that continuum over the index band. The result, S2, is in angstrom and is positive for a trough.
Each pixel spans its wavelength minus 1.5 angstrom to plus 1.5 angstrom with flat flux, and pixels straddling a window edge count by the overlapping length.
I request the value 4.4 angstrom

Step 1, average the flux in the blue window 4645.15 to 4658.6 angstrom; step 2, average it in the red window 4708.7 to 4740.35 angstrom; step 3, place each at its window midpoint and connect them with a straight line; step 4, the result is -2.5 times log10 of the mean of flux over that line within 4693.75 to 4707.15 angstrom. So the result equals 0.13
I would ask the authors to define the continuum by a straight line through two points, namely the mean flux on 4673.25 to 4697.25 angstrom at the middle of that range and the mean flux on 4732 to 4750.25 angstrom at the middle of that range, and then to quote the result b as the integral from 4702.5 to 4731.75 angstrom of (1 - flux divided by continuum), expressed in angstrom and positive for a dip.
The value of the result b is 2.09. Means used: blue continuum 12.2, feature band 11.2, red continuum 12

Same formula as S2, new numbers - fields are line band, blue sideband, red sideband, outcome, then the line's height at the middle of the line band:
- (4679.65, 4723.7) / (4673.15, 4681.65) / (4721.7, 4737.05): 1.8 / 12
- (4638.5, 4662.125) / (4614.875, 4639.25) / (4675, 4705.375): 0.2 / 11.7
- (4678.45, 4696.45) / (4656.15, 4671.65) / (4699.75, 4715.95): -2.5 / 11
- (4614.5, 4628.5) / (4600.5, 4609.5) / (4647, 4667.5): 0.5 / 12.2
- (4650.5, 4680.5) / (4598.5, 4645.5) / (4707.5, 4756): 1.0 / 11.8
